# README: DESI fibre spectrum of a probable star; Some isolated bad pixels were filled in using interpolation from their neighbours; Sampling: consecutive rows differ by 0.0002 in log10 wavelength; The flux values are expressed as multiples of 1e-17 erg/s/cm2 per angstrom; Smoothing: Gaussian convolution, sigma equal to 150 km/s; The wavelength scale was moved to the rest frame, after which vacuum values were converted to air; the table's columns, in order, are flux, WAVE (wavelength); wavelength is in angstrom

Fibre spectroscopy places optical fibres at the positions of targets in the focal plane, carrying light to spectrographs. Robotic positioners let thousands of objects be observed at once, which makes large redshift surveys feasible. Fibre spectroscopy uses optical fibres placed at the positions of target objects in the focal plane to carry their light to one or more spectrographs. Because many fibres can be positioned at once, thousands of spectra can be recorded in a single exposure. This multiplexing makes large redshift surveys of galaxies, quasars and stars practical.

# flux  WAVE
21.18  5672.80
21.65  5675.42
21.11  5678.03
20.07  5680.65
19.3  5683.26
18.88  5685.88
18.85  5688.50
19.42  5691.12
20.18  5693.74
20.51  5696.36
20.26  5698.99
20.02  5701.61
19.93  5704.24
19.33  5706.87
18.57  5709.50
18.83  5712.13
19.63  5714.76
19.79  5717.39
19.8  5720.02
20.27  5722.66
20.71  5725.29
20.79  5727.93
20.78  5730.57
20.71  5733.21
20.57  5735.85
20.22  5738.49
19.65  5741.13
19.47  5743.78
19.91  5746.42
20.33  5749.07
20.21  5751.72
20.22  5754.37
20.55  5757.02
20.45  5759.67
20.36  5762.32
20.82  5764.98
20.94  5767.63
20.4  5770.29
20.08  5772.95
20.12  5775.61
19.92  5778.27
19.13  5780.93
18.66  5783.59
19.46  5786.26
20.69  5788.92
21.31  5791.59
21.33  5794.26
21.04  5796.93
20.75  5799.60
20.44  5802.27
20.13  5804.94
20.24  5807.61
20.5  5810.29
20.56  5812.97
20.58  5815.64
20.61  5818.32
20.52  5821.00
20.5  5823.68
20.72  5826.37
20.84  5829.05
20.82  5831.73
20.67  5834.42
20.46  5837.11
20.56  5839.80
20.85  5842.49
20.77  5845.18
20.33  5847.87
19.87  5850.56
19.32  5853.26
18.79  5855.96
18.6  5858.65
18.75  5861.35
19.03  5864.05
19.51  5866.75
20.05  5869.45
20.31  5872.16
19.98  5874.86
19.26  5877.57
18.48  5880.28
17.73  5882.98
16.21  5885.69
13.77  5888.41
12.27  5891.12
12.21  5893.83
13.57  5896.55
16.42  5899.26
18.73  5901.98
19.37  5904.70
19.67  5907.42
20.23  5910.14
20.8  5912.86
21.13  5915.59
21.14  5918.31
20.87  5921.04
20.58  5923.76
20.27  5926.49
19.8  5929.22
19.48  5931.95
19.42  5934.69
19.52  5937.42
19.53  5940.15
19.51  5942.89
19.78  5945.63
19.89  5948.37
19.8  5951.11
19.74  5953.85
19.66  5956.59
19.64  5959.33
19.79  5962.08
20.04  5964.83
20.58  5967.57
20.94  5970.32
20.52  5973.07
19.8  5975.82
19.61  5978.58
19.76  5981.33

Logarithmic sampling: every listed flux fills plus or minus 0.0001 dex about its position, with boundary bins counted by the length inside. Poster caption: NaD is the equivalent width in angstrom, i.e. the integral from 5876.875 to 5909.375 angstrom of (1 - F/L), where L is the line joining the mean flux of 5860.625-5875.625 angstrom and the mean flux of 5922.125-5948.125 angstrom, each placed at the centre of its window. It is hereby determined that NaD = 5.3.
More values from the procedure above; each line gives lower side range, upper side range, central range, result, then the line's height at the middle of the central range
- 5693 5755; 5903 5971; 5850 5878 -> 0.88 angstrom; 20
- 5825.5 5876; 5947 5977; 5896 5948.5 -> 1.21 angstrom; 20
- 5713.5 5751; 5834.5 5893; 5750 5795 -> -1.14 angstrom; 19.8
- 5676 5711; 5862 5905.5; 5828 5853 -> -3.72 angstrom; 17.9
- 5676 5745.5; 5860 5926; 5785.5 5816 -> -2.31 angstrom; 19.2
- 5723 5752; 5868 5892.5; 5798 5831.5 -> -3.08 angstrom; 18.8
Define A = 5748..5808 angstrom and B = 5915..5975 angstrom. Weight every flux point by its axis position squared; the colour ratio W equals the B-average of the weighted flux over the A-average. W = 1.04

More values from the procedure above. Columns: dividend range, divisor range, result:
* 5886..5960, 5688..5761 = 1.00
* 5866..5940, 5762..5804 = 0.95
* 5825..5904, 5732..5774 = 0.95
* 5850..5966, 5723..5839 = 0.97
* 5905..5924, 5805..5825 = 1.04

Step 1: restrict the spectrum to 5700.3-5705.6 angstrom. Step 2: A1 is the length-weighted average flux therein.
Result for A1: 20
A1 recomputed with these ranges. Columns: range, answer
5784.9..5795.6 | 20.7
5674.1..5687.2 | 20.2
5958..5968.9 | 20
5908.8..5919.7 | 20.8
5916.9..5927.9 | 20.7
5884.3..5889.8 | 15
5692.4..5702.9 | 20.2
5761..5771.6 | 20.6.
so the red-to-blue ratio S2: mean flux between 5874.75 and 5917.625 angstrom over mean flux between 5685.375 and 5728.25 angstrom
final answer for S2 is 0.9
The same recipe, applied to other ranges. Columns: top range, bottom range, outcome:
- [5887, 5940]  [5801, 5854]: 0.90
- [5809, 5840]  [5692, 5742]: 1.03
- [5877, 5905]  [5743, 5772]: 0.79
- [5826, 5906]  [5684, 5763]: 0.93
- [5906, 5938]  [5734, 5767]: 1.00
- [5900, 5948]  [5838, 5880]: 1.01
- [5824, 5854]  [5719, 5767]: 1.01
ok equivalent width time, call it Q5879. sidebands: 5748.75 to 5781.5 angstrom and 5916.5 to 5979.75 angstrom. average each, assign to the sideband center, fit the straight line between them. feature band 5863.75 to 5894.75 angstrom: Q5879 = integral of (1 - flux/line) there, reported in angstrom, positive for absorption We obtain 4.2 angstrom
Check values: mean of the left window 20.3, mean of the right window 20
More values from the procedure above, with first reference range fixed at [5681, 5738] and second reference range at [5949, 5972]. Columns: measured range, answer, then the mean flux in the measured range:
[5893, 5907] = 2.5 angstrom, 16.4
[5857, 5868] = 0.6 angstrom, 19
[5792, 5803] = -0.6 angstrom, 20.9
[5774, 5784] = 0.2 angstrom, 19.6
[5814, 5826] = -0.4 angstrom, 20.6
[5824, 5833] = -0.4 angstrom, 20.8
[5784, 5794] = -0.2 angstrom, 20.4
